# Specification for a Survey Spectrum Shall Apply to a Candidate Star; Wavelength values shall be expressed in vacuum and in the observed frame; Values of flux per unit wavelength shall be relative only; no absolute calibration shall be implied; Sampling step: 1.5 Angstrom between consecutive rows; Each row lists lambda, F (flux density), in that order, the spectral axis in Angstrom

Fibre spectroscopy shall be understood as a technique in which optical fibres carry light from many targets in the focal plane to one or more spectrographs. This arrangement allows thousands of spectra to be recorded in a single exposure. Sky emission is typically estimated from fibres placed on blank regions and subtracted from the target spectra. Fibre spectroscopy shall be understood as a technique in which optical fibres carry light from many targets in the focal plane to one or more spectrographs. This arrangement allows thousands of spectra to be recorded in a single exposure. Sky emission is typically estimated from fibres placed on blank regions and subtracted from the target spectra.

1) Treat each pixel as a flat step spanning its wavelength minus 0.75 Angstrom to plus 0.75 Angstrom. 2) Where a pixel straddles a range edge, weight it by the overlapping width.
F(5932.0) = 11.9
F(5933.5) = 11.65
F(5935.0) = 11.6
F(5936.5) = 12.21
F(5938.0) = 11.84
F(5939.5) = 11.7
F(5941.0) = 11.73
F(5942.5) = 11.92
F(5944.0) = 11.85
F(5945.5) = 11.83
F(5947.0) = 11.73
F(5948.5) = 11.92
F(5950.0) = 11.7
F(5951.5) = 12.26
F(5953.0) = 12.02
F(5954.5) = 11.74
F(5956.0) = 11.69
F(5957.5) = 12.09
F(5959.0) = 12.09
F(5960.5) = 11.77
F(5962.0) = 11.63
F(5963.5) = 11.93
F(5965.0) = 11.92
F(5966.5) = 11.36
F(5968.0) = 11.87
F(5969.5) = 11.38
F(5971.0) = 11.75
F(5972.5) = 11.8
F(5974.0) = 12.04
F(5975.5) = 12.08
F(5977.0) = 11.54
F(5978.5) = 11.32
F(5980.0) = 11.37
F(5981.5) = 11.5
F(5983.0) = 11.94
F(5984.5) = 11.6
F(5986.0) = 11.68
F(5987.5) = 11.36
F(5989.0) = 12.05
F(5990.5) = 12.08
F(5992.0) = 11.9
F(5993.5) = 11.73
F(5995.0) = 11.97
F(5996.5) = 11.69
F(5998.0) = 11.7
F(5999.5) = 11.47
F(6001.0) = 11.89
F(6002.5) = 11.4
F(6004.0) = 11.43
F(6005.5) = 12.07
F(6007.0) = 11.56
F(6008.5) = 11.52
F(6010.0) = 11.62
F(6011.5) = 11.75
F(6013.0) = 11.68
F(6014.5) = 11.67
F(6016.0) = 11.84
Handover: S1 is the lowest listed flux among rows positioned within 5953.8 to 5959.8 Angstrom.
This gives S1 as 11.69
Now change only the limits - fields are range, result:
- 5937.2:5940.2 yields 11.7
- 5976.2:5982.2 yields 11.32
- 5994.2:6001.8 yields 11.47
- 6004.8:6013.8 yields 11.52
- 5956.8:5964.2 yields 11.63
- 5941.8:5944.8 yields 11.85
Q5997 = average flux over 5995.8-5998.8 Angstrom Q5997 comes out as 11.7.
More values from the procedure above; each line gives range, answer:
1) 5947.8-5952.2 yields 12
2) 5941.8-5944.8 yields 11.9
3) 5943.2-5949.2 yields 11.8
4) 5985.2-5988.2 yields 11.5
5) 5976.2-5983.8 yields 11.5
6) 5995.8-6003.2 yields 11.6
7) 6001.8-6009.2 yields 11.6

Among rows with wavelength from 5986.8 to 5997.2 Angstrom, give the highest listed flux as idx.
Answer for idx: 12.08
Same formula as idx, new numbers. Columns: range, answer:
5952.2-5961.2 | 12.09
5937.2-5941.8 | 11.84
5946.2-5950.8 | 11.92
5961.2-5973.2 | 11.93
